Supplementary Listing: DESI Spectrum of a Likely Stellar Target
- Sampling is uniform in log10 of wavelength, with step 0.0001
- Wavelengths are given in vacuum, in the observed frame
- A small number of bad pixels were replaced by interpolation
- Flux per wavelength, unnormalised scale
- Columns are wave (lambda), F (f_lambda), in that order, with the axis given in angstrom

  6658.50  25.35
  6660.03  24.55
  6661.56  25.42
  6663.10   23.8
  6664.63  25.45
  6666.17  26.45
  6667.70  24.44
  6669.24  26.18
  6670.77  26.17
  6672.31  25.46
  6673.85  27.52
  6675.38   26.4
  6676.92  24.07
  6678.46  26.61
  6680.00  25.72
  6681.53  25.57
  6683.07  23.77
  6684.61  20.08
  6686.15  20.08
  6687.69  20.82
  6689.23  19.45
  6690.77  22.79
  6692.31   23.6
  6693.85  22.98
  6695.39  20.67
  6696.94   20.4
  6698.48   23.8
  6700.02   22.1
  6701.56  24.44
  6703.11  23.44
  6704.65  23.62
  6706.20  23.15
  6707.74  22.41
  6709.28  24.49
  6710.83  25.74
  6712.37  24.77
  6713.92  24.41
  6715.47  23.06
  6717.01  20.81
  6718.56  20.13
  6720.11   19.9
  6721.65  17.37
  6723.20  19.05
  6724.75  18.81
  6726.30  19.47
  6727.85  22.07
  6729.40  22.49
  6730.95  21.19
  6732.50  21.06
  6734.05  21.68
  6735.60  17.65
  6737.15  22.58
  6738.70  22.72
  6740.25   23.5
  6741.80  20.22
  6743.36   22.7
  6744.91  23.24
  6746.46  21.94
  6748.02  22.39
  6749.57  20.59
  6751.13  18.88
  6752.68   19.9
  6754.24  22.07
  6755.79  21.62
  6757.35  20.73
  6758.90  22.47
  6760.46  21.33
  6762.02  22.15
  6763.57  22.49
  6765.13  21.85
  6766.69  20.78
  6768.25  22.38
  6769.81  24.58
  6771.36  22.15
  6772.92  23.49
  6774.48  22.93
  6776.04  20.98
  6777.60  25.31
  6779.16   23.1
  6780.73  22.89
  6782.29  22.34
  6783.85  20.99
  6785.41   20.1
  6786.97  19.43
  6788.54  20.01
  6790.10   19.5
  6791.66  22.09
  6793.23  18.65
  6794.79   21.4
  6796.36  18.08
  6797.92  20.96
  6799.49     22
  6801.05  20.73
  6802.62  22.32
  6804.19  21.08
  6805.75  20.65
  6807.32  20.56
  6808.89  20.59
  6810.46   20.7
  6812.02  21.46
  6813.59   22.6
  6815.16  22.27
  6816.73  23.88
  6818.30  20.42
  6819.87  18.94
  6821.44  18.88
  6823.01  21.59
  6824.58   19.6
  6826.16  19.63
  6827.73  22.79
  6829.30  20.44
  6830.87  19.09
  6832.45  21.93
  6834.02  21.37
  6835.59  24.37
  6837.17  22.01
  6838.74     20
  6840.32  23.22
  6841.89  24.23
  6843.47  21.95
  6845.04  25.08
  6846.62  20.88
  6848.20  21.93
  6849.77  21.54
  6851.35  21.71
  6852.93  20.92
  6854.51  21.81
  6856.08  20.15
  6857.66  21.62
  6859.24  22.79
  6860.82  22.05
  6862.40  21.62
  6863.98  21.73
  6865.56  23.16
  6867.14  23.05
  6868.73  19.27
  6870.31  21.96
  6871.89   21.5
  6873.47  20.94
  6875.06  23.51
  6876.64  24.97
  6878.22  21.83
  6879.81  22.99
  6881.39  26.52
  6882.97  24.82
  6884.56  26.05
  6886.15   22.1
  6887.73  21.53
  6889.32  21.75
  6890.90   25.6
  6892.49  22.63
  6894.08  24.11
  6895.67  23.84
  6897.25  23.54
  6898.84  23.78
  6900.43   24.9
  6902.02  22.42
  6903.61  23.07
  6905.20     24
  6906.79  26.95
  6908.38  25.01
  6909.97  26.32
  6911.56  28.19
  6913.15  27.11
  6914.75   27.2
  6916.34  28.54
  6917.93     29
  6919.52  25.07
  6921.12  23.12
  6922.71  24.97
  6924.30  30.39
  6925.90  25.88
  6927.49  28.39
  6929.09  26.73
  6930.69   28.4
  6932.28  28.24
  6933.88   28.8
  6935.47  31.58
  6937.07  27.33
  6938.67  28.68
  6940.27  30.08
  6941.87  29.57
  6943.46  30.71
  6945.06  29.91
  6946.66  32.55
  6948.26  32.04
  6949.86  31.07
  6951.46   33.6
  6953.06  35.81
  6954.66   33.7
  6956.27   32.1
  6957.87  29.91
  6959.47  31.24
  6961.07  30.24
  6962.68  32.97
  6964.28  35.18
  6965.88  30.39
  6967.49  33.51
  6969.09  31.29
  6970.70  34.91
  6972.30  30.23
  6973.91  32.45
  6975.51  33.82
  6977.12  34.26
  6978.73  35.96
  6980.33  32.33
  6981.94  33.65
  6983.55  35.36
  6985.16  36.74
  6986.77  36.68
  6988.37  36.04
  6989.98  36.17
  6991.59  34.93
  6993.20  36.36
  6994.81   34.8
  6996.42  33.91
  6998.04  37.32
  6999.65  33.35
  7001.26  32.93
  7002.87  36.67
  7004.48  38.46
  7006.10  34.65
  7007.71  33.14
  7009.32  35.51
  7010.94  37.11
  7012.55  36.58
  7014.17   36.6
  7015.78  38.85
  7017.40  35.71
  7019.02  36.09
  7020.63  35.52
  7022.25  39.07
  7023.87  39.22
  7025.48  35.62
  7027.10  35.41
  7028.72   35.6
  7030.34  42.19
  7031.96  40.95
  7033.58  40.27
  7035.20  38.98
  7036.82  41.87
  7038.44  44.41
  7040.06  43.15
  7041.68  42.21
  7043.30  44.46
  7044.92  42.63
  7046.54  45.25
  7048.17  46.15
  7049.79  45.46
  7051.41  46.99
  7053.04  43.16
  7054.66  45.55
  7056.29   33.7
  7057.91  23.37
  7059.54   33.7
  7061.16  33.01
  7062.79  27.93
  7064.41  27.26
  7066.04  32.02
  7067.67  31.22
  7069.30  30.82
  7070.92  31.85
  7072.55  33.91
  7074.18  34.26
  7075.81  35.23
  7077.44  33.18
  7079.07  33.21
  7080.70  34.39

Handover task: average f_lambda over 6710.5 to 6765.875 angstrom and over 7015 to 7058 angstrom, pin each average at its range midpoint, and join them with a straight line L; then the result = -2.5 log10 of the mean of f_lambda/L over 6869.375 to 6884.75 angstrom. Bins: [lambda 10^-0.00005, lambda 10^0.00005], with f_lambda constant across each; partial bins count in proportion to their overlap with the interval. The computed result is 0.28 mag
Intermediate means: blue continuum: 21.4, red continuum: 40.3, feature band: 23.4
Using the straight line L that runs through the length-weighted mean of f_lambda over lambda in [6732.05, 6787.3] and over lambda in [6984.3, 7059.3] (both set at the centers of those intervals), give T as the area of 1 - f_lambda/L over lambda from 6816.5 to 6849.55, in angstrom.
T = 6.2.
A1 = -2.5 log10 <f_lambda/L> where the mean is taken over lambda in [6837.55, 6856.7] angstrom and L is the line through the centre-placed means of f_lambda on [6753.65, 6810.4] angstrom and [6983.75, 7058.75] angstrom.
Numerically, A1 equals 0.18 mag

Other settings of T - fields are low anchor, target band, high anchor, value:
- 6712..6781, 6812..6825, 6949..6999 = 2.2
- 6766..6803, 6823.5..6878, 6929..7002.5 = 8.0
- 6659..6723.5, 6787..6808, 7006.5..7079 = 5.4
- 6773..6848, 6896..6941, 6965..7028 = 4.2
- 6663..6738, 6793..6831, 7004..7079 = 9.3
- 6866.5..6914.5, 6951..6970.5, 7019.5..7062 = -0.8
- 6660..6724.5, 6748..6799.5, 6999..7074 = 10.0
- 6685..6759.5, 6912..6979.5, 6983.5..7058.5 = 7.4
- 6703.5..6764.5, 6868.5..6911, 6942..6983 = 8.0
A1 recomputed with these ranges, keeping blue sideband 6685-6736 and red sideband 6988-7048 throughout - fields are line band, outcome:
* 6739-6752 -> 0.09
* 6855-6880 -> 0.34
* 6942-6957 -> 0.07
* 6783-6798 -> 0.28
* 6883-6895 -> 0.31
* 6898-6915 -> 0.26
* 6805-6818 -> 0.25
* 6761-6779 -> 0.10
